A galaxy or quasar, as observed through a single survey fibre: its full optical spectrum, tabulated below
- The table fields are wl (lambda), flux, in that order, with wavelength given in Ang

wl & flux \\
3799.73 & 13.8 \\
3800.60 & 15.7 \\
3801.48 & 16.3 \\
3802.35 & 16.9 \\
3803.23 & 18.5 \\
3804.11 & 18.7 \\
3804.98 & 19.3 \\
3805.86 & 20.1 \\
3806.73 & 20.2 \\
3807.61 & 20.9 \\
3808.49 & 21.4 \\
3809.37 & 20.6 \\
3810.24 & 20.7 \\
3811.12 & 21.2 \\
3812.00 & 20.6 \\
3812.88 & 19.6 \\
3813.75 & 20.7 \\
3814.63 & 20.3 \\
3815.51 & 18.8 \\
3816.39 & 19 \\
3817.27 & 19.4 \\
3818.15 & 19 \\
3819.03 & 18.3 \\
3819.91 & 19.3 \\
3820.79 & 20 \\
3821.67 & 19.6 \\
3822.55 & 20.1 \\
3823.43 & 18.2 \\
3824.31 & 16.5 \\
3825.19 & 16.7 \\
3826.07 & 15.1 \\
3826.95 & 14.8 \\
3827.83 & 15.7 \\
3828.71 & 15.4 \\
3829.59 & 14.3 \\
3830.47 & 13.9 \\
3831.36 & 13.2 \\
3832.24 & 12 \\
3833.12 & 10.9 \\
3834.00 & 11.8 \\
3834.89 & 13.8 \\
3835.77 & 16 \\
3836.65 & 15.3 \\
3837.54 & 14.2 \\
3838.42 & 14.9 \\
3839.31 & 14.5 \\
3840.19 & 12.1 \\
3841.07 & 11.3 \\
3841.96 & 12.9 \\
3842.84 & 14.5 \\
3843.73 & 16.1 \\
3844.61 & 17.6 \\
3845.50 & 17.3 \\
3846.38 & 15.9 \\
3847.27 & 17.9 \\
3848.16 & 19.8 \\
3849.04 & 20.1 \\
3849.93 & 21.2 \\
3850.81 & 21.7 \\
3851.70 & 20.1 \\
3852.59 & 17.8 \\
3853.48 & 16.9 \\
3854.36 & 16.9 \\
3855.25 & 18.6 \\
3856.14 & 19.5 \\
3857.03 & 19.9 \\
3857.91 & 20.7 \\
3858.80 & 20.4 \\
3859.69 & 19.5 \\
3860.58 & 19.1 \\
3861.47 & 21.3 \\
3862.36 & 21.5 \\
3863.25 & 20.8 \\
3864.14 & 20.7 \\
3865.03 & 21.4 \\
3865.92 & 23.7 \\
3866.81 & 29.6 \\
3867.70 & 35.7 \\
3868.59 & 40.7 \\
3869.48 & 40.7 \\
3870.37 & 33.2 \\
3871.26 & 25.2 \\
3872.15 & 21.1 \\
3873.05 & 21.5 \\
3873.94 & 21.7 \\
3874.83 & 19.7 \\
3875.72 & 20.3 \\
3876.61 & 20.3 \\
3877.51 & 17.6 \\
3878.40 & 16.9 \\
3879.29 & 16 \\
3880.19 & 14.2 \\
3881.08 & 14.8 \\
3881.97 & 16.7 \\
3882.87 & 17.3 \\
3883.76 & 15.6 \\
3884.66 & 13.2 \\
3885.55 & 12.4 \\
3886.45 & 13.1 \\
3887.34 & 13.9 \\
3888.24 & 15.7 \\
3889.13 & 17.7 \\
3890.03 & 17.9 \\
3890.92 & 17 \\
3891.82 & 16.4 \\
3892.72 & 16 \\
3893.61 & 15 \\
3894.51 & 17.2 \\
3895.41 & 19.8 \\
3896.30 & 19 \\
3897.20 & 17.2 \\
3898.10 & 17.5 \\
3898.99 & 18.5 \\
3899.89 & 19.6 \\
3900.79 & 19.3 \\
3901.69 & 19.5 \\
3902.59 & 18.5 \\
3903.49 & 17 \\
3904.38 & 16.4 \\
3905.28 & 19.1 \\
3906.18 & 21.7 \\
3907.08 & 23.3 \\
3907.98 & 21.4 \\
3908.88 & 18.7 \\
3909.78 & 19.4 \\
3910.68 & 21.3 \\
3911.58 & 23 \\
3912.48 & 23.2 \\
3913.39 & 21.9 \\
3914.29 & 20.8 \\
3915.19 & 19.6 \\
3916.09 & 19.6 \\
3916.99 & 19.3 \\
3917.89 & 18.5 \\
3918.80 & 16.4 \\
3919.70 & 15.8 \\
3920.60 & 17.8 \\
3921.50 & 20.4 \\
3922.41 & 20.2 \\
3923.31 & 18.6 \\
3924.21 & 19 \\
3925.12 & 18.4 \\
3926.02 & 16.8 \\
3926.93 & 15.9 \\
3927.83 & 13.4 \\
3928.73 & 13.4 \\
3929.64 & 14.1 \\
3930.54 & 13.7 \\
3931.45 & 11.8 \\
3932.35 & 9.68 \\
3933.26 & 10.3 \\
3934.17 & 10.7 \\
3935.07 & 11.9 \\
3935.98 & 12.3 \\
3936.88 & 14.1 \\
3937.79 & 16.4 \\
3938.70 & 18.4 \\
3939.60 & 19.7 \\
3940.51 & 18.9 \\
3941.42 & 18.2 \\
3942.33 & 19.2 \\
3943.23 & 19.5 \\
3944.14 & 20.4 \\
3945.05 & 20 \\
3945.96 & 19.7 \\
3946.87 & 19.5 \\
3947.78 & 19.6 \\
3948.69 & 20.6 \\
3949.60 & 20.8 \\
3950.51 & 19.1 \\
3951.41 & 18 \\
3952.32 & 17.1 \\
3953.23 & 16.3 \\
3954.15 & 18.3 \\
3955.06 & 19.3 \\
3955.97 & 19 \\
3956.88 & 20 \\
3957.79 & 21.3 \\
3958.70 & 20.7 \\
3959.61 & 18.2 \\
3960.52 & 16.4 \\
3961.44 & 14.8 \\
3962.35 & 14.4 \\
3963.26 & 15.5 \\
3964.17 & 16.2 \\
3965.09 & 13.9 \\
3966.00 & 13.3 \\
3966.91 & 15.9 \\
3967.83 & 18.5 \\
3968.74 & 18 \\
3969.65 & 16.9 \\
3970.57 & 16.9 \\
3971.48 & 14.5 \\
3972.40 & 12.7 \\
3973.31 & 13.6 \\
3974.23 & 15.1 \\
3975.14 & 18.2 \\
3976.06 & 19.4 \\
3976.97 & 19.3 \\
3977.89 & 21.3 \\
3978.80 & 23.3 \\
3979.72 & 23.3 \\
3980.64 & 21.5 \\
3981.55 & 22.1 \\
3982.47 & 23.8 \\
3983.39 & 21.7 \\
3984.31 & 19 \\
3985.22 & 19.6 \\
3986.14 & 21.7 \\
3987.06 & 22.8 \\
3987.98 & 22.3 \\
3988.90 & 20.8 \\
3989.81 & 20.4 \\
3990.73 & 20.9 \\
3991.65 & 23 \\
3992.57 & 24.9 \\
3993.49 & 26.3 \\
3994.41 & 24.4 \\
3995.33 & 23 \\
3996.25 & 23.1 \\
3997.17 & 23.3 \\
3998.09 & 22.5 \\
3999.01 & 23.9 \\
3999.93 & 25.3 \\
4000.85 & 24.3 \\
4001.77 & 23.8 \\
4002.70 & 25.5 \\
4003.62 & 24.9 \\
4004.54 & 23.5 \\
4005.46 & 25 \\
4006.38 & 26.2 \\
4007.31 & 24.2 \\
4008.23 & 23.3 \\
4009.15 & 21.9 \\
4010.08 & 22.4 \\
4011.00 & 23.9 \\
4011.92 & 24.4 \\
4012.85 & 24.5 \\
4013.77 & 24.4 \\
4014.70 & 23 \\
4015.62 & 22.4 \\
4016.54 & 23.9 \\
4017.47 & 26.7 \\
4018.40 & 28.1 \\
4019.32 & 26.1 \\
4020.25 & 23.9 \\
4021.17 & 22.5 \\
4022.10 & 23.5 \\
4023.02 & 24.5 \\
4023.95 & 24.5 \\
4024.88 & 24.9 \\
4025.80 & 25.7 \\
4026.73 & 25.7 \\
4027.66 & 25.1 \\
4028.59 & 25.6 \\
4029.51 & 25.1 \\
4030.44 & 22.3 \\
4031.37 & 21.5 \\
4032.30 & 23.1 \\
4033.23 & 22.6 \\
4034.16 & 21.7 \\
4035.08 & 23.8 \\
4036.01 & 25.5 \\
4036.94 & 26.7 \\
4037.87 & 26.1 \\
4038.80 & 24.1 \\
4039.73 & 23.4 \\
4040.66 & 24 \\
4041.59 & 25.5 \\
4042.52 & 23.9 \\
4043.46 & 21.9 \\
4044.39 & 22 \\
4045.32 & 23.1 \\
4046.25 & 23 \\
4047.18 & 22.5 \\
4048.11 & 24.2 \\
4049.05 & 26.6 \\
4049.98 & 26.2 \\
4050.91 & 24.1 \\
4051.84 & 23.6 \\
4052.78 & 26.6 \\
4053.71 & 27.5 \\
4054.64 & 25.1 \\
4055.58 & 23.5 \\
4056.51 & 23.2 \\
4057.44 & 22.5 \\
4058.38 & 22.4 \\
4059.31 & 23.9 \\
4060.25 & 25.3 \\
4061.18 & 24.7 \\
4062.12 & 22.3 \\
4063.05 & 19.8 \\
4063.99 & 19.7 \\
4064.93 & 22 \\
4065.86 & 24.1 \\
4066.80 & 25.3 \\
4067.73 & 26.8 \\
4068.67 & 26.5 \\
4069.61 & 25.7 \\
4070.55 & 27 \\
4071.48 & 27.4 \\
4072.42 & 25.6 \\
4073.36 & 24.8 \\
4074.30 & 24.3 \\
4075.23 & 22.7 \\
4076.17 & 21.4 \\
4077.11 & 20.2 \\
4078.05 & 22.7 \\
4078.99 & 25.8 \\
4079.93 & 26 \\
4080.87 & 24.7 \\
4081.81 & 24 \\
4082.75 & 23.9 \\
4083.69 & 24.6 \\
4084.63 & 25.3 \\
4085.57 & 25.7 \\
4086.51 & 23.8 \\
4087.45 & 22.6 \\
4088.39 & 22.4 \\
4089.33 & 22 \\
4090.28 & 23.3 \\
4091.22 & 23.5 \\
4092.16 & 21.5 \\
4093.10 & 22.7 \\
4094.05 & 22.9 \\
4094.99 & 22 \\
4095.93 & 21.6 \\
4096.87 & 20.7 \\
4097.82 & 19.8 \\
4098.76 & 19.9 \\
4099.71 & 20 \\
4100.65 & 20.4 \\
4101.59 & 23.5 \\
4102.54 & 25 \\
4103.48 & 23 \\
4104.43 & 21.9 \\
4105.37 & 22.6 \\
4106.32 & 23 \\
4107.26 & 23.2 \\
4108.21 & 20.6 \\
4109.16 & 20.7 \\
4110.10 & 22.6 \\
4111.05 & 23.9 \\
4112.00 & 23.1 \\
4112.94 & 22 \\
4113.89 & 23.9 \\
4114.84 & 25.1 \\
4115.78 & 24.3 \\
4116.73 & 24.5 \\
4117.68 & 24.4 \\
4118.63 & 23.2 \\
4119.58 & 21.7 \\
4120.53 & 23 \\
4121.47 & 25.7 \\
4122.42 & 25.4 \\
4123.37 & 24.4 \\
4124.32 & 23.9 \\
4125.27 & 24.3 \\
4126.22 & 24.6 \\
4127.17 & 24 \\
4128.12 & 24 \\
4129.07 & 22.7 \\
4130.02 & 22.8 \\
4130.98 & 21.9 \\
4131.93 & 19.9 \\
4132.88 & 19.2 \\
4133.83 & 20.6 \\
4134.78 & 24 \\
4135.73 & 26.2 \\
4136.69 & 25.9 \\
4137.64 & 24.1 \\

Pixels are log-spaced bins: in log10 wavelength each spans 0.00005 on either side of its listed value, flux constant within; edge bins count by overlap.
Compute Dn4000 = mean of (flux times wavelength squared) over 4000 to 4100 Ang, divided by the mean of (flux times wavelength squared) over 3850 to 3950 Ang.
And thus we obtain 1.36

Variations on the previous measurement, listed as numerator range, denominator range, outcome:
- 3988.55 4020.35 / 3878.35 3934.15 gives 1.46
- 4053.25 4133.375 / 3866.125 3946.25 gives 1.37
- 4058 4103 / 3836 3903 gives 1.36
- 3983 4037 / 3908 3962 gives 1.38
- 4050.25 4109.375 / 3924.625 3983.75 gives 1.44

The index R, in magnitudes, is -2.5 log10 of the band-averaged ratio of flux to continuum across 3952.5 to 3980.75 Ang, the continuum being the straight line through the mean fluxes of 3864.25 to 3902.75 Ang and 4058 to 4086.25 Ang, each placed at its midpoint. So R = 0.24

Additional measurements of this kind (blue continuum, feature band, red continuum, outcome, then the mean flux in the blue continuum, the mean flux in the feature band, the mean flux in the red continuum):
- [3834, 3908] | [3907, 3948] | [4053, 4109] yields 0.14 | 19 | 17.6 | 23.4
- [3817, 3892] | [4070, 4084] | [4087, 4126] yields -0.10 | 18.4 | 24.3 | 22.8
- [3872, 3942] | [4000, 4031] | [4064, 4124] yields -0.17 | 17.4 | 24.4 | 23.4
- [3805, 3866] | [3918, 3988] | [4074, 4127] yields 0.15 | 17.9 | 17.6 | 23.1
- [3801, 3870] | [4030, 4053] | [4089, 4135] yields -0.10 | 18.9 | 23.9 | 22.7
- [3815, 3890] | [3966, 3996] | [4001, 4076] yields 0.12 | 18.5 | 20.1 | 24.2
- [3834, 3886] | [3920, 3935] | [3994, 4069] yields 0.36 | 19.4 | 15.2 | 24.1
